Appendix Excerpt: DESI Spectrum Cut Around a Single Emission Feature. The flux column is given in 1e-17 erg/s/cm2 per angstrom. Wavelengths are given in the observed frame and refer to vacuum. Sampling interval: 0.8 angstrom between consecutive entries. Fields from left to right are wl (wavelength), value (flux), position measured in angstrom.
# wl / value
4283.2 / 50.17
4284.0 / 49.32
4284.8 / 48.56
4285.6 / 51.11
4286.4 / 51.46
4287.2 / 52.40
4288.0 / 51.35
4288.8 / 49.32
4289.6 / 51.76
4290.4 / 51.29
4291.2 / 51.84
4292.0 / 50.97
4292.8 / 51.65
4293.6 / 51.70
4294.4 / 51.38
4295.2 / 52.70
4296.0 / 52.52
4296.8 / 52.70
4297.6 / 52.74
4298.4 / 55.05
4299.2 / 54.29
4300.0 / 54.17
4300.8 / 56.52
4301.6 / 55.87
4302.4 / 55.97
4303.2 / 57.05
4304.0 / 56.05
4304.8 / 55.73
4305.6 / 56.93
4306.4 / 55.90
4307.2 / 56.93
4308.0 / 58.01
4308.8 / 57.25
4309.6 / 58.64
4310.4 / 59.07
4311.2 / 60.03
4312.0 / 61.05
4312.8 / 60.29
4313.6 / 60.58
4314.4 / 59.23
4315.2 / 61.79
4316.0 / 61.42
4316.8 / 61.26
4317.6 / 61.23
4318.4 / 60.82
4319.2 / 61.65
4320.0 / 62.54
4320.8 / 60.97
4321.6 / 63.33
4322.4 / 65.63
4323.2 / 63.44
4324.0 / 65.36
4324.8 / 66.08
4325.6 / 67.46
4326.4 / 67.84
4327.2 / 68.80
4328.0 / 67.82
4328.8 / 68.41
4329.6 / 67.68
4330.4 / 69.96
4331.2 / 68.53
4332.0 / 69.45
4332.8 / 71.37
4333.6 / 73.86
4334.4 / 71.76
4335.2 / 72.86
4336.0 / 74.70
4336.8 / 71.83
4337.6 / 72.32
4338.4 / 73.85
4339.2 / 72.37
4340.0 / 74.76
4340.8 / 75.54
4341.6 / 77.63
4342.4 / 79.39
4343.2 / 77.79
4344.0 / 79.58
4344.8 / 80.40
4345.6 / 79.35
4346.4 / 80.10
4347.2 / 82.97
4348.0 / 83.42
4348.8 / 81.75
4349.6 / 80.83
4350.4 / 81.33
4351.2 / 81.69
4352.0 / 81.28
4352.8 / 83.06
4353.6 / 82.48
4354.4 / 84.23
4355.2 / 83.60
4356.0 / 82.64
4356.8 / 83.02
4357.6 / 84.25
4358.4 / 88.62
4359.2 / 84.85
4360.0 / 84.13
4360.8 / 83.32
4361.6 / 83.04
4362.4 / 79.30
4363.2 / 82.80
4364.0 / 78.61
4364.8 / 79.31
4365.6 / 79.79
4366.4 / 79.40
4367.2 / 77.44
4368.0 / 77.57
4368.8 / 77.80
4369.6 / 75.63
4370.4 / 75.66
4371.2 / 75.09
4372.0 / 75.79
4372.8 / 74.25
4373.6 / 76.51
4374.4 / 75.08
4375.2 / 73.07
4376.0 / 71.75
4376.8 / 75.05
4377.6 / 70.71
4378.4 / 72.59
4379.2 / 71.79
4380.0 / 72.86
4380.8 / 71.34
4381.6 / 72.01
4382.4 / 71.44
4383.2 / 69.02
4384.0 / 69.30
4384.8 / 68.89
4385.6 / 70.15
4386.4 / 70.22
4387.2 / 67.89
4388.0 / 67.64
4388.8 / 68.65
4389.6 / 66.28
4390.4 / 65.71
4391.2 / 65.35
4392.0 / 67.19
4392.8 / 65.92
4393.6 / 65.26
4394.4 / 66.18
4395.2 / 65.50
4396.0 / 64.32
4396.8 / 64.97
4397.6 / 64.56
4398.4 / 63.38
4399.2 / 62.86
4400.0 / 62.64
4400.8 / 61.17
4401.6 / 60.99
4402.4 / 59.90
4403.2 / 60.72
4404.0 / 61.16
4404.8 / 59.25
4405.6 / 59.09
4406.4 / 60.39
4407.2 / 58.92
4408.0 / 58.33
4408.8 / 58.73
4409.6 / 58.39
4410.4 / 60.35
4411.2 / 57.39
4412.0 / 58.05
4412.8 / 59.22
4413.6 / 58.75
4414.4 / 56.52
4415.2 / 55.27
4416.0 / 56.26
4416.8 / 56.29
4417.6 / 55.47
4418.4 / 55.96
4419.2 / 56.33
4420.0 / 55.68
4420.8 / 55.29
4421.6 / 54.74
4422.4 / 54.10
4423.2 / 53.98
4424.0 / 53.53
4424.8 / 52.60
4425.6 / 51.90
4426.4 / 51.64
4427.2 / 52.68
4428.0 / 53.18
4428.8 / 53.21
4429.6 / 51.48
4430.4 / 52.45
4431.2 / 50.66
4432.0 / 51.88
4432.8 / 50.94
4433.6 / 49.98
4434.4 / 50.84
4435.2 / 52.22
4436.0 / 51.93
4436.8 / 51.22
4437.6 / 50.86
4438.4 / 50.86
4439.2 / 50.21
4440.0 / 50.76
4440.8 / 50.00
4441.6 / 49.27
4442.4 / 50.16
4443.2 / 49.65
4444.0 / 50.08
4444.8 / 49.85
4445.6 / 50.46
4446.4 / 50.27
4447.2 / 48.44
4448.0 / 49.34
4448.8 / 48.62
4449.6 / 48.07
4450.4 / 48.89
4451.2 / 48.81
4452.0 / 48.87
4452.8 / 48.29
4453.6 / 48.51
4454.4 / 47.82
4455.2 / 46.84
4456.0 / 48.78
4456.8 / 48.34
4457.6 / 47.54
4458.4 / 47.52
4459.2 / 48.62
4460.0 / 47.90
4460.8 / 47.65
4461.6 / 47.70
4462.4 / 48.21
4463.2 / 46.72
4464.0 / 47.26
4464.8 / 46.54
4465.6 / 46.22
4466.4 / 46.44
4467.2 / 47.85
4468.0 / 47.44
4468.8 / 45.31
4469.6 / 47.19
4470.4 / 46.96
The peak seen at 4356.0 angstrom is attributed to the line C IV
